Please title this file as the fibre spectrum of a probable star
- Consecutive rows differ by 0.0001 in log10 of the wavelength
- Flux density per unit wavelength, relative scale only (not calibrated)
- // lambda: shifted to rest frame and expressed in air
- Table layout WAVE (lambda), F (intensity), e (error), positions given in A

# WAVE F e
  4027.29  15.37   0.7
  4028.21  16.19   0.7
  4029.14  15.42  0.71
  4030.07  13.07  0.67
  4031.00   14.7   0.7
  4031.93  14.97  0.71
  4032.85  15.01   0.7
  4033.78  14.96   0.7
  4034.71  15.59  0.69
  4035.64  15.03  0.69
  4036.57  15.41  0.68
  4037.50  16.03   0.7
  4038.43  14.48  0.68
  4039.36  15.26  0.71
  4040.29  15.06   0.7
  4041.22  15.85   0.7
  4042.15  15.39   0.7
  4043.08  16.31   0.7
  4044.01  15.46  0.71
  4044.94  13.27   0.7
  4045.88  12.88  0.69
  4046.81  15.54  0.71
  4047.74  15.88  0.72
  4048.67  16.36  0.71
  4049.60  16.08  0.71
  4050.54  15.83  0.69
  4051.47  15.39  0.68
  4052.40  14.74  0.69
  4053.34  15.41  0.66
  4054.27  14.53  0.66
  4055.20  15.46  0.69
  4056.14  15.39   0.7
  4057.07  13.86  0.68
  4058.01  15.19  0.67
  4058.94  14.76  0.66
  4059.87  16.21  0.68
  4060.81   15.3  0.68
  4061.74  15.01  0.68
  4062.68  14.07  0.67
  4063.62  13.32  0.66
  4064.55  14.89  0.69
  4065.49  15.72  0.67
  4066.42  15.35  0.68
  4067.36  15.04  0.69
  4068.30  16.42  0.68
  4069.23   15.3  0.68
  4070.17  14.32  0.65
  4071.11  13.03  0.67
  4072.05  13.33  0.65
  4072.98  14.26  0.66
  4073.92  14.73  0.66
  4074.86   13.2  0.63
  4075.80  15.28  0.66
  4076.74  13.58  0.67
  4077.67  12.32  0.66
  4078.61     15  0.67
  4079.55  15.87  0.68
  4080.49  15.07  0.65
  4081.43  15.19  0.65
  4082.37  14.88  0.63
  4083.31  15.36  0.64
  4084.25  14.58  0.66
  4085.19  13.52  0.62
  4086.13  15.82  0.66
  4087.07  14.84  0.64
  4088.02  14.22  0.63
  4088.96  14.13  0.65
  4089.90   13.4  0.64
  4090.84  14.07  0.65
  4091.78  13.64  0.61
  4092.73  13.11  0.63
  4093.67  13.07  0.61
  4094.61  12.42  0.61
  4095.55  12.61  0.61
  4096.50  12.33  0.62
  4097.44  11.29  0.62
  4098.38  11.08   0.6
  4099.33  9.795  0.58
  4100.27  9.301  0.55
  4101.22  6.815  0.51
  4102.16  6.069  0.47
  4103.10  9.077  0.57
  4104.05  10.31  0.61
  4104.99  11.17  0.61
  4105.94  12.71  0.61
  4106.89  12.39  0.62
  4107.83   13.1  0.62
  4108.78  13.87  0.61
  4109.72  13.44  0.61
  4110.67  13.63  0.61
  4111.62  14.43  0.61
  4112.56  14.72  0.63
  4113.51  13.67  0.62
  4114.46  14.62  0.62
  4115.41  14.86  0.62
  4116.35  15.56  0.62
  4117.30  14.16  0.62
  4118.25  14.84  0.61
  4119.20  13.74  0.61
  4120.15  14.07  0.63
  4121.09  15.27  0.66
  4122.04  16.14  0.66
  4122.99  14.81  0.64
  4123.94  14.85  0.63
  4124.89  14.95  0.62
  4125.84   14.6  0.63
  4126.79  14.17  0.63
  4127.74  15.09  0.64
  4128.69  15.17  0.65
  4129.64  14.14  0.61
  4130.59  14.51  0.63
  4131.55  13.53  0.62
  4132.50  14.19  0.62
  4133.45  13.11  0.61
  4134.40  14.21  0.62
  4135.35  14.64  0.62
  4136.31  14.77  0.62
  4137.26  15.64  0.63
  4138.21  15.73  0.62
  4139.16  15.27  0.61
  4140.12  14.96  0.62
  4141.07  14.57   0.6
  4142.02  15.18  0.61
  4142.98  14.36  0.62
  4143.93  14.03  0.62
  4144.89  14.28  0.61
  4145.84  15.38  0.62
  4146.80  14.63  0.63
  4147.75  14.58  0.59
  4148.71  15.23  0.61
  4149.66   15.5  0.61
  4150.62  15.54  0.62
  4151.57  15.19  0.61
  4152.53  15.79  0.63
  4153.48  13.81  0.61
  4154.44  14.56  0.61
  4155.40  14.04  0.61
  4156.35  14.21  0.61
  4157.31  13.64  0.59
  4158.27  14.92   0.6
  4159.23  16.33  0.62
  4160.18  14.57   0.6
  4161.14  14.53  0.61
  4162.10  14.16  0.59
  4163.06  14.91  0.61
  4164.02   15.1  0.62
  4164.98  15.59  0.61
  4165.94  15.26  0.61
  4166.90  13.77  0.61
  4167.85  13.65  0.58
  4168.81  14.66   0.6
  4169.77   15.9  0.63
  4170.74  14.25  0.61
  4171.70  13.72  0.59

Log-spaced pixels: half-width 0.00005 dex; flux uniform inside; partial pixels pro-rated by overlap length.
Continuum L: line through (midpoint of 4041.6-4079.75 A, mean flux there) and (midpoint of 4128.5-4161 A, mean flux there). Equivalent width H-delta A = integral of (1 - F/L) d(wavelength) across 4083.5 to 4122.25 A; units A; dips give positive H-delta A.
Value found 4.7 A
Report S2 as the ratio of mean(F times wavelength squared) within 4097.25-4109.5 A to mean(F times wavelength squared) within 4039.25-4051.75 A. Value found 0.71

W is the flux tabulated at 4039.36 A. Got 15.26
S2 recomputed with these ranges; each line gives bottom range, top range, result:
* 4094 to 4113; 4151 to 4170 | 1.31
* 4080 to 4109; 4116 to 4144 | 1.19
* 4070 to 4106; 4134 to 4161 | 1.18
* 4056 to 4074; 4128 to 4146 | 1.02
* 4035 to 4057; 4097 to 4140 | 0.91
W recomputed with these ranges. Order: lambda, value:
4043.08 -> 16.31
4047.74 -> 15.88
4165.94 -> 15.26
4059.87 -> 16.21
